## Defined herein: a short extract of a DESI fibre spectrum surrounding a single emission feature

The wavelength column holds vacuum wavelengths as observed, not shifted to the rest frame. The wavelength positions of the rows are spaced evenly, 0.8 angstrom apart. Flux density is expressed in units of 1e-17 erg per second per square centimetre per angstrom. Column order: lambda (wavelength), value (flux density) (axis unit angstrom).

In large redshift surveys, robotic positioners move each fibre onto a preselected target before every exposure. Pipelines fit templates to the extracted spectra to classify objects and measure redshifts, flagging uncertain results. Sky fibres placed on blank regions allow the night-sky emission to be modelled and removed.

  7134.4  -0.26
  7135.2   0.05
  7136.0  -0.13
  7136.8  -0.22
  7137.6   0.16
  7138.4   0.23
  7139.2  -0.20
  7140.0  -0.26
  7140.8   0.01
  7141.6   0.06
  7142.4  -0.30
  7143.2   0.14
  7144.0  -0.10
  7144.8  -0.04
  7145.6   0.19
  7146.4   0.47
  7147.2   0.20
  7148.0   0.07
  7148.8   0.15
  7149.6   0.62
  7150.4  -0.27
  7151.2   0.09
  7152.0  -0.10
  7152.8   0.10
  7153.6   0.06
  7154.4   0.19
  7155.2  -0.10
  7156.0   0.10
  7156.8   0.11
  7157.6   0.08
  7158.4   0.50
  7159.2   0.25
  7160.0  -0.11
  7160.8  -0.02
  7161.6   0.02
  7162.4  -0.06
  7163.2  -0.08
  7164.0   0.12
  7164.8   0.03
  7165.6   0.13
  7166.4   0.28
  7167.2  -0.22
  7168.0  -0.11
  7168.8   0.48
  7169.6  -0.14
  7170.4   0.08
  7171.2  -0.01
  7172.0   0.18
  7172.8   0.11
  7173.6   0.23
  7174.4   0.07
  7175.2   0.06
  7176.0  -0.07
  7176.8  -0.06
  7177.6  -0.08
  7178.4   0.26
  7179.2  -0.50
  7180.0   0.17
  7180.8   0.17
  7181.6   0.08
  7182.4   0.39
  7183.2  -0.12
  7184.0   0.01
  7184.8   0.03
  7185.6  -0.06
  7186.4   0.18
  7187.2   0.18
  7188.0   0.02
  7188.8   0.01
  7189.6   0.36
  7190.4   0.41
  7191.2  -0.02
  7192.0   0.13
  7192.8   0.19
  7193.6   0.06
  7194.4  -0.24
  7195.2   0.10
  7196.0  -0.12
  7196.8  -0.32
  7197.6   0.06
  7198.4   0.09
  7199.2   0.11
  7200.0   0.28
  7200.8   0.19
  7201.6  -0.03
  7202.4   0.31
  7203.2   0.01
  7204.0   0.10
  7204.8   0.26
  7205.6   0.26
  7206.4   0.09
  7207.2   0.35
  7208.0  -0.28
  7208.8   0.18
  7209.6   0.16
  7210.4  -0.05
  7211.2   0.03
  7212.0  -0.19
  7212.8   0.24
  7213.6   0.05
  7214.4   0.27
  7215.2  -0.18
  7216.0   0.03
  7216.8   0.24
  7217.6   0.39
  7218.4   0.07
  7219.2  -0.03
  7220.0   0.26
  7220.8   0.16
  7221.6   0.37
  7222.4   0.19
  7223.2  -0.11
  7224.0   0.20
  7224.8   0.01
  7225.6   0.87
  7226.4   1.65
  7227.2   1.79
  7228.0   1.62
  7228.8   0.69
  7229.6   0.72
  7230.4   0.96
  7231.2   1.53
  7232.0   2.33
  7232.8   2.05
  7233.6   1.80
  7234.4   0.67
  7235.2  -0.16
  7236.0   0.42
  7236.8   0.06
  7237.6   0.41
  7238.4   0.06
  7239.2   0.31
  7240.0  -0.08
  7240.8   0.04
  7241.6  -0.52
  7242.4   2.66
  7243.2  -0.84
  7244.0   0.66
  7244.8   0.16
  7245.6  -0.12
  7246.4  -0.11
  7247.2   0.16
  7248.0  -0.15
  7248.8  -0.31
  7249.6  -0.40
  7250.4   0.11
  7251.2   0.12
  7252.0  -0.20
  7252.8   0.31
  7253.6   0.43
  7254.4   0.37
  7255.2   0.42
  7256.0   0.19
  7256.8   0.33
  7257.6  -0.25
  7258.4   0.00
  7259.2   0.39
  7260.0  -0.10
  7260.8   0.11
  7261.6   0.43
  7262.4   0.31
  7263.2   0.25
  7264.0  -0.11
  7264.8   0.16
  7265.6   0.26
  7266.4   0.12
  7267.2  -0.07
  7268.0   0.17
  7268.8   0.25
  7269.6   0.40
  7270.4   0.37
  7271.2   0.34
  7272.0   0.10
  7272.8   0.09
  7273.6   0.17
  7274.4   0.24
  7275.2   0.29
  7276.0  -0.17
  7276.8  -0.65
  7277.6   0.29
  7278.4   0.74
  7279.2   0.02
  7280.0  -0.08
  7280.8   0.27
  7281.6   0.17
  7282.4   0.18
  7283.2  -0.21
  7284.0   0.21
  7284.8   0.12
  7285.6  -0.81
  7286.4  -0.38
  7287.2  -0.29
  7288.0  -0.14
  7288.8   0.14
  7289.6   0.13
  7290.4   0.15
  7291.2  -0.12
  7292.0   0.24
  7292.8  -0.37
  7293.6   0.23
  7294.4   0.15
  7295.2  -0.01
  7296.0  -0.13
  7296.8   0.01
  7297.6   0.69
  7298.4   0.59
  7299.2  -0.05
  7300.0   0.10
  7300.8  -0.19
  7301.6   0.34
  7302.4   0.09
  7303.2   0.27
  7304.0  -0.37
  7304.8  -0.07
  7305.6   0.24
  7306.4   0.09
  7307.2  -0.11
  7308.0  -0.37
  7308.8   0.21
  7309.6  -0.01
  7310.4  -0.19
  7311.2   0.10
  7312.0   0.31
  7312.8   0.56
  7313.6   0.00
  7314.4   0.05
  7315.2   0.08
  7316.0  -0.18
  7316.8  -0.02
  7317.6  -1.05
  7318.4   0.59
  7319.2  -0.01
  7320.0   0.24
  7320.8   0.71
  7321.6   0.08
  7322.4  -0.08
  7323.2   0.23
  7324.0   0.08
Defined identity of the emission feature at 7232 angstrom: [O II]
